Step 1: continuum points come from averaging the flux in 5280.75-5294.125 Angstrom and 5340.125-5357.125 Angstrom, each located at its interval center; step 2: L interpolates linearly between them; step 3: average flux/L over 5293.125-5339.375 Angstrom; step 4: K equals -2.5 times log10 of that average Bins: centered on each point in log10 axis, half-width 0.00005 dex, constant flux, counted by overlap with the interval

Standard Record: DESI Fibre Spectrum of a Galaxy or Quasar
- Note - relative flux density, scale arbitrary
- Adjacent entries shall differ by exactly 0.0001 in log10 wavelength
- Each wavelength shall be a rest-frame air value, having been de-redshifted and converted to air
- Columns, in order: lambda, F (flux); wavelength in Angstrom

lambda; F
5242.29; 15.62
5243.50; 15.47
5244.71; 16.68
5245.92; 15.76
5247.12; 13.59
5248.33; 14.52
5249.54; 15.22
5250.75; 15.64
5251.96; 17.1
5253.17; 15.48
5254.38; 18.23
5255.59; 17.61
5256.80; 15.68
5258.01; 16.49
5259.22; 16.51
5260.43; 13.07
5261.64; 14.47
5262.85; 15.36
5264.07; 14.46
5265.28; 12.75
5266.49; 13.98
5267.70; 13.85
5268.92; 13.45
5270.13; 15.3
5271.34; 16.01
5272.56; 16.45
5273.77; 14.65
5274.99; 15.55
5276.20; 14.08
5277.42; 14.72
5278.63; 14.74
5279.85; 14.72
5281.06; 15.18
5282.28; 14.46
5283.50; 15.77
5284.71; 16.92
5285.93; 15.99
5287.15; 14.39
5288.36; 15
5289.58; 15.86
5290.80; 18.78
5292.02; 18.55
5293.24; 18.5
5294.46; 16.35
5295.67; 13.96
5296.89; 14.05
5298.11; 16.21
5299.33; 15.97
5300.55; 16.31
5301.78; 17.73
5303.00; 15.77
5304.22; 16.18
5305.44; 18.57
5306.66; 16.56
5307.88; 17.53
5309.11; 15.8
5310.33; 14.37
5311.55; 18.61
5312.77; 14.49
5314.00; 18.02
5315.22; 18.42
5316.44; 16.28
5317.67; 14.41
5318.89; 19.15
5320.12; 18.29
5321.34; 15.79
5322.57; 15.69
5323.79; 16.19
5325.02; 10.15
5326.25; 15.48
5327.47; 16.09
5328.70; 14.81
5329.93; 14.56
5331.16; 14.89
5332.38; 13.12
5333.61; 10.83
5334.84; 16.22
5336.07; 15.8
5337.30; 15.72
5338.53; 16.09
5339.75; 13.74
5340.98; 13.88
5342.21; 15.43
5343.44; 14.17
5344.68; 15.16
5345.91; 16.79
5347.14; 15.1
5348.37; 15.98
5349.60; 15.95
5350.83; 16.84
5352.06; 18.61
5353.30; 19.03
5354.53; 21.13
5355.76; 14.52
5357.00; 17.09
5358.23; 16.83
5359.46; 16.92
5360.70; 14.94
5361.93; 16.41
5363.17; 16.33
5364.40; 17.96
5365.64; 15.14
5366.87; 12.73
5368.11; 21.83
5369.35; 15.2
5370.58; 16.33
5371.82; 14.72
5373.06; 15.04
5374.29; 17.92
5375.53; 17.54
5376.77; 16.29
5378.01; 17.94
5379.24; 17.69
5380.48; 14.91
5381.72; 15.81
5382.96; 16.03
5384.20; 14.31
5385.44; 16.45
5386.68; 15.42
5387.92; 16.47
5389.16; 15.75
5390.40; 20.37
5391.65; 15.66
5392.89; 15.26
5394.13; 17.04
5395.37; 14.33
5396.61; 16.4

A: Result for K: 0.03 mag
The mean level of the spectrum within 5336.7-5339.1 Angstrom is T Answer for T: 15.9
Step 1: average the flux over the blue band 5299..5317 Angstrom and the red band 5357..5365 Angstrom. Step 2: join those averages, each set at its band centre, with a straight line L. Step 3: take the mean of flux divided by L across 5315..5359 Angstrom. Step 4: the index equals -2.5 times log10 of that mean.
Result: 0.060 mag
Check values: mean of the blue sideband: 16.7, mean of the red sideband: 16.6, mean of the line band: 15.8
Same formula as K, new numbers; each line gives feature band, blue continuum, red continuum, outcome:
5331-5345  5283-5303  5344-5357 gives 0.15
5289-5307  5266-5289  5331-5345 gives -0.12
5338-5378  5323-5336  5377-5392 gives -0.06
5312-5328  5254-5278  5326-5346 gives -0.08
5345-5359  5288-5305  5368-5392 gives -0.04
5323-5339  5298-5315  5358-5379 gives 0.14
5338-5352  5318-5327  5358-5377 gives 0.04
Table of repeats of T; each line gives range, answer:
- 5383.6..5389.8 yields 15.7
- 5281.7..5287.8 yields 15.5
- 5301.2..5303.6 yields 16.7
